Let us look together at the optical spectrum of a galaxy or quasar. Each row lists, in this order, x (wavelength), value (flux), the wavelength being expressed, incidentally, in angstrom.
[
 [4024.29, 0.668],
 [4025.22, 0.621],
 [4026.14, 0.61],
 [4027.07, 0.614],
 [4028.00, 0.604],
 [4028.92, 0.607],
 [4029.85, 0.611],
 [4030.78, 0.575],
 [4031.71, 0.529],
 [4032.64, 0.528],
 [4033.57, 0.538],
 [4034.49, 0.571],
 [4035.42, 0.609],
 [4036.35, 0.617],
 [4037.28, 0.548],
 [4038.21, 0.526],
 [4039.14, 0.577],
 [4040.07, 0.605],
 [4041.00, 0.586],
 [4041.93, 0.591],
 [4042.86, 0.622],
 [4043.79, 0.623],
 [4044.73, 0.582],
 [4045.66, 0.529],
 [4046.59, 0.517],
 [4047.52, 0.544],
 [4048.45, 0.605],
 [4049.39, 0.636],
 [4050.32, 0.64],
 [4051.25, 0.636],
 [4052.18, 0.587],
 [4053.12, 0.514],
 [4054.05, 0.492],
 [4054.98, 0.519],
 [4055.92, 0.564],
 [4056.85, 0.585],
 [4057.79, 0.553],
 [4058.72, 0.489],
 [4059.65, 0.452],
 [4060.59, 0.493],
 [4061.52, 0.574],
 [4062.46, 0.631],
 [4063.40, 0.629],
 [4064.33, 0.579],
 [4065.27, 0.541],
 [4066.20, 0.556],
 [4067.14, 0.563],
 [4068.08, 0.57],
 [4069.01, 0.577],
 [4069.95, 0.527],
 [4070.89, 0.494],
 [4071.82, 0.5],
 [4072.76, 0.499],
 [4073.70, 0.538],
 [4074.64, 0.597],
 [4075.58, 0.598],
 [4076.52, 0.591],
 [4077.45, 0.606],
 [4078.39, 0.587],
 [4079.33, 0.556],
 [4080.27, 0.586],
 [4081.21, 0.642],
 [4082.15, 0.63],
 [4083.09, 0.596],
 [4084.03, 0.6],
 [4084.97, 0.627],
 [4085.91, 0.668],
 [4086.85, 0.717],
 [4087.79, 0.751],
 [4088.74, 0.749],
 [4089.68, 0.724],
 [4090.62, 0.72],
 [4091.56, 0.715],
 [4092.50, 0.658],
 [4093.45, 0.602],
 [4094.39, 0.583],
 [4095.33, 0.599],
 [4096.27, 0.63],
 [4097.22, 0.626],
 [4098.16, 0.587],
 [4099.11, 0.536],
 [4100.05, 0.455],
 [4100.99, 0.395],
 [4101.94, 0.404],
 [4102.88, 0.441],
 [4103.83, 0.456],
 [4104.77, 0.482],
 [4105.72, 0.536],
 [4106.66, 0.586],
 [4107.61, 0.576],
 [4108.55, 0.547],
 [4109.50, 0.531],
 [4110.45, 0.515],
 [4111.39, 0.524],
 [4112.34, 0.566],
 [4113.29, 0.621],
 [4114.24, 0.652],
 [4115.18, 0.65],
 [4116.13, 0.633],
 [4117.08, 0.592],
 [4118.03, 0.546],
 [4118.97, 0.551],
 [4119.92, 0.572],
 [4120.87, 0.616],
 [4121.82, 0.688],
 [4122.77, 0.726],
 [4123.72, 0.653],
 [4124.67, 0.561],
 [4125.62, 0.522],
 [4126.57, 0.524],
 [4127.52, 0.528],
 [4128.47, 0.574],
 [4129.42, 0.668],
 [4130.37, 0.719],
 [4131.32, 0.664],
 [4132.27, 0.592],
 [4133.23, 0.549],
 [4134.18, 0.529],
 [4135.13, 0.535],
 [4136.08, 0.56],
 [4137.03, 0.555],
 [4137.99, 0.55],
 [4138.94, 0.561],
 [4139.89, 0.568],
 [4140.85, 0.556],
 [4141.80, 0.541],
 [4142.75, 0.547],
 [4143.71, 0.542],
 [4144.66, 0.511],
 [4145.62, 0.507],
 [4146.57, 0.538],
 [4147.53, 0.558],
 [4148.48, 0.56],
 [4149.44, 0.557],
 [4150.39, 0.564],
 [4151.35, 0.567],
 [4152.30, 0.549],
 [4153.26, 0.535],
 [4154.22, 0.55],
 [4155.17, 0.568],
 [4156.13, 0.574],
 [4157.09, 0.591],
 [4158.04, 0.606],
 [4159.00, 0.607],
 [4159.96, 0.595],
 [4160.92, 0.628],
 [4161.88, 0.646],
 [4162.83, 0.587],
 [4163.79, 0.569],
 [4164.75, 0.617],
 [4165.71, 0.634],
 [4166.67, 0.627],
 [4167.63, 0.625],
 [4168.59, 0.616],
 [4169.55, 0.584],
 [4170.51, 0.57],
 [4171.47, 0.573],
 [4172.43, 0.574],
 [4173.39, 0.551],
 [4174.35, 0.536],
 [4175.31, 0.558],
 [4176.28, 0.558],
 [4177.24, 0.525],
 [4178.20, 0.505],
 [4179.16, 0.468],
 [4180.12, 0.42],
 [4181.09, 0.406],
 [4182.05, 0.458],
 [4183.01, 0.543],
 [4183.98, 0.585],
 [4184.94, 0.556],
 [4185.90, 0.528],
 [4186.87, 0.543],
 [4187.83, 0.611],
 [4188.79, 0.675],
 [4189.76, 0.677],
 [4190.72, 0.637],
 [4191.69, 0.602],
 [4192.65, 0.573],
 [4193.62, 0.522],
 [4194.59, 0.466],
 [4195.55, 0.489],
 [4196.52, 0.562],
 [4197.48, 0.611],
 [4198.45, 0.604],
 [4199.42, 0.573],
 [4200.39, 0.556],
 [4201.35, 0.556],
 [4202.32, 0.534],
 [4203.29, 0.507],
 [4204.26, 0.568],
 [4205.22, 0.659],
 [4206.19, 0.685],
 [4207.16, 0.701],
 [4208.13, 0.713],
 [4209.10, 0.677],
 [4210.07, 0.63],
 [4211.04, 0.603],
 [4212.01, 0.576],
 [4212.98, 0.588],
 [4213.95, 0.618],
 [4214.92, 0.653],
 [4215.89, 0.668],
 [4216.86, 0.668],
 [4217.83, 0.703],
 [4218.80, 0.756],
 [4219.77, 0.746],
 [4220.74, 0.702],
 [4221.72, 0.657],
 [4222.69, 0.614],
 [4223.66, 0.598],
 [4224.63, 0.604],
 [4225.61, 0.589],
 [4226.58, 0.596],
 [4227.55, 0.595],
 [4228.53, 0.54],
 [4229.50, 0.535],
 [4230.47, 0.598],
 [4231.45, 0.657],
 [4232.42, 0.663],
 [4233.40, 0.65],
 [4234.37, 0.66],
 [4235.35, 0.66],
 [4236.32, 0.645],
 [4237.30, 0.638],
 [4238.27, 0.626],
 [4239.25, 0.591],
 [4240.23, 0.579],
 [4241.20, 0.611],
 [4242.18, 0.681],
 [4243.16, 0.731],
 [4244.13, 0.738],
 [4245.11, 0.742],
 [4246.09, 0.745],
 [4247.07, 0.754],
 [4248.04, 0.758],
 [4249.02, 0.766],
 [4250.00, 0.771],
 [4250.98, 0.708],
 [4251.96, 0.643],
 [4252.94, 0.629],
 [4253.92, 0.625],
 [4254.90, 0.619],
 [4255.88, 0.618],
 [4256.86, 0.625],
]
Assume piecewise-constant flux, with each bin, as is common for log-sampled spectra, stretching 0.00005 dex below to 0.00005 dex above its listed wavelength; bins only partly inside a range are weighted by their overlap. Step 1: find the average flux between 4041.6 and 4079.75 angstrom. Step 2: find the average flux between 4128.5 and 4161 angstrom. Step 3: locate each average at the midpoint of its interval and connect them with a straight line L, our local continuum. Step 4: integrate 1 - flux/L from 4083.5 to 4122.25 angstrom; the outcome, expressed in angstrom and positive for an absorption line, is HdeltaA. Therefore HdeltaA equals -1.7 angstrom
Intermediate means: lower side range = 0.563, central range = 0.591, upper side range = 0.57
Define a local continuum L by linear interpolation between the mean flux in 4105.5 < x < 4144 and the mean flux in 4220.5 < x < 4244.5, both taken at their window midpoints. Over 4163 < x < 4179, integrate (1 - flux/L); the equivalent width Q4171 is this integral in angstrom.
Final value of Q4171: 0.7 angstrom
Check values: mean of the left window 0.582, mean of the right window 0.629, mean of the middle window 0.574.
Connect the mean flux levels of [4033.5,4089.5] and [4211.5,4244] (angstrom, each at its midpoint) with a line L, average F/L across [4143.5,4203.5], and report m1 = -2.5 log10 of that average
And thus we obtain 0.104 mag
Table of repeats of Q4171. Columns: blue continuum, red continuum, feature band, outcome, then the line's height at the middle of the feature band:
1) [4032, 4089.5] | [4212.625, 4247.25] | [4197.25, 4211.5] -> 0.6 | 0.639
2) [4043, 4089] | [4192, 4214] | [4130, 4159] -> 1.1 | 0.585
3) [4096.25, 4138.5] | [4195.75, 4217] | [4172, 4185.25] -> 1.8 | 0.597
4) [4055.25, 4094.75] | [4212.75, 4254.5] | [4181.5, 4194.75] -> 1.4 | 0.64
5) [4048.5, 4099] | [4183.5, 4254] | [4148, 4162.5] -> 0.8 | 0.615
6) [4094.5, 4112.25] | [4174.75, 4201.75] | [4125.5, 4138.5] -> -1.1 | 0.534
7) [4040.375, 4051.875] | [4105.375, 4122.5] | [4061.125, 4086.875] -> 0.3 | 0.59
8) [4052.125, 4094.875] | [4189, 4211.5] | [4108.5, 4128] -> 0.2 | 0.592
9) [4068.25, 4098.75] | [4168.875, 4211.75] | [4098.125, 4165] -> 3.2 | 0.594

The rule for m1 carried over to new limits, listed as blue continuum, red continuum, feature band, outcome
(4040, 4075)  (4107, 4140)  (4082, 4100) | -0.125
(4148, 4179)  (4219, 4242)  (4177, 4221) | 0.023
